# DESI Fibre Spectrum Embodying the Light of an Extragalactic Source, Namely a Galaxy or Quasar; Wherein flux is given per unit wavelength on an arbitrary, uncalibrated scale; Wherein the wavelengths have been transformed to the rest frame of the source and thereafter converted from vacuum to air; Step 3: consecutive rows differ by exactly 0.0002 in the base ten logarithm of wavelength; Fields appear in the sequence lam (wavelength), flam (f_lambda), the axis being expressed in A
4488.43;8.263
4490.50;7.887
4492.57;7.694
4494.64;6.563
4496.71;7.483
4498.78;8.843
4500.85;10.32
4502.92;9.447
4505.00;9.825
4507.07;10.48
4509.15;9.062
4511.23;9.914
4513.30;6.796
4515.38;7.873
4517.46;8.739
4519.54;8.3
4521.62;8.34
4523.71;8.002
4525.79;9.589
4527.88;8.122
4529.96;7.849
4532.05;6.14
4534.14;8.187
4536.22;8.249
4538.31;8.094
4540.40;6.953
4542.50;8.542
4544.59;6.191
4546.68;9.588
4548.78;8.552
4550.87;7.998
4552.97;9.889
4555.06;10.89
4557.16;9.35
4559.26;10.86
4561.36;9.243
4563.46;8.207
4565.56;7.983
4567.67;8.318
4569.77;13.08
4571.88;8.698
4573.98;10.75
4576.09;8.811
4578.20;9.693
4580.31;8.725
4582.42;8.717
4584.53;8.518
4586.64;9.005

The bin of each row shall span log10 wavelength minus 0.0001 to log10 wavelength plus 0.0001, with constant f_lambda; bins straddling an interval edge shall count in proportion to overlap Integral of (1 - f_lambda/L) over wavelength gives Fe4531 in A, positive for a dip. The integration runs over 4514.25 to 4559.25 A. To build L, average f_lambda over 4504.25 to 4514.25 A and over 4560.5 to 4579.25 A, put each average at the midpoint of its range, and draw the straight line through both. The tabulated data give 4.4 A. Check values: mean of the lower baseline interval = 9.22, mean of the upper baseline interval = 9.42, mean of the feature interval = 8.41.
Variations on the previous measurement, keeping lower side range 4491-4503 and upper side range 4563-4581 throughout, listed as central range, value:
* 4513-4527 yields 0.5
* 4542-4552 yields 1.0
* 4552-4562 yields -1.0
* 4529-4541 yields 1.7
